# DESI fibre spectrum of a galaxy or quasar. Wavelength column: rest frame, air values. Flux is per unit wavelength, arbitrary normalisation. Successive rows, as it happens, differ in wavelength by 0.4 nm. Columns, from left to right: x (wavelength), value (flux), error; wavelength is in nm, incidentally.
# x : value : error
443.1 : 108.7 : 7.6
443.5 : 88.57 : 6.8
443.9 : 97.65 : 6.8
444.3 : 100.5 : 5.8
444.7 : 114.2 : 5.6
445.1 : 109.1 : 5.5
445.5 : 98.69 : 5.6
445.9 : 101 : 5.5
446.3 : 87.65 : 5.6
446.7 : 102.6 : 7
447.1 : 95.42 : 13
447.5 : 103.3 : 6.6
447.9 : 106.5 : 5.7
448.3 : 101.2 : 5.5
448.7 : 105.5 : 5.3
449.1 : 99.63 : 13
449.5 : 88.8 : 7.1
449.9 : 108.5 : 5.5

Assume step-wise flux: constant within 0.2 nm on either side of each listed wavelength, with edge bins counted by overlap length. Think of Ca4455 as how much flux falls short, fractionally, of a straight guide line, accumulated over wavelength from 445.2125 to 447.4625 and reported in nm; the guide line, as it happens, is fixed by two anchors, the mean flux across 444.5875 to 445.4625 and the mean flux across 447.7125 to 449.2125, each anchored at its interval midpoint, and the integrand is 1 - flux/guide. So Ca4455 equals 0.19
